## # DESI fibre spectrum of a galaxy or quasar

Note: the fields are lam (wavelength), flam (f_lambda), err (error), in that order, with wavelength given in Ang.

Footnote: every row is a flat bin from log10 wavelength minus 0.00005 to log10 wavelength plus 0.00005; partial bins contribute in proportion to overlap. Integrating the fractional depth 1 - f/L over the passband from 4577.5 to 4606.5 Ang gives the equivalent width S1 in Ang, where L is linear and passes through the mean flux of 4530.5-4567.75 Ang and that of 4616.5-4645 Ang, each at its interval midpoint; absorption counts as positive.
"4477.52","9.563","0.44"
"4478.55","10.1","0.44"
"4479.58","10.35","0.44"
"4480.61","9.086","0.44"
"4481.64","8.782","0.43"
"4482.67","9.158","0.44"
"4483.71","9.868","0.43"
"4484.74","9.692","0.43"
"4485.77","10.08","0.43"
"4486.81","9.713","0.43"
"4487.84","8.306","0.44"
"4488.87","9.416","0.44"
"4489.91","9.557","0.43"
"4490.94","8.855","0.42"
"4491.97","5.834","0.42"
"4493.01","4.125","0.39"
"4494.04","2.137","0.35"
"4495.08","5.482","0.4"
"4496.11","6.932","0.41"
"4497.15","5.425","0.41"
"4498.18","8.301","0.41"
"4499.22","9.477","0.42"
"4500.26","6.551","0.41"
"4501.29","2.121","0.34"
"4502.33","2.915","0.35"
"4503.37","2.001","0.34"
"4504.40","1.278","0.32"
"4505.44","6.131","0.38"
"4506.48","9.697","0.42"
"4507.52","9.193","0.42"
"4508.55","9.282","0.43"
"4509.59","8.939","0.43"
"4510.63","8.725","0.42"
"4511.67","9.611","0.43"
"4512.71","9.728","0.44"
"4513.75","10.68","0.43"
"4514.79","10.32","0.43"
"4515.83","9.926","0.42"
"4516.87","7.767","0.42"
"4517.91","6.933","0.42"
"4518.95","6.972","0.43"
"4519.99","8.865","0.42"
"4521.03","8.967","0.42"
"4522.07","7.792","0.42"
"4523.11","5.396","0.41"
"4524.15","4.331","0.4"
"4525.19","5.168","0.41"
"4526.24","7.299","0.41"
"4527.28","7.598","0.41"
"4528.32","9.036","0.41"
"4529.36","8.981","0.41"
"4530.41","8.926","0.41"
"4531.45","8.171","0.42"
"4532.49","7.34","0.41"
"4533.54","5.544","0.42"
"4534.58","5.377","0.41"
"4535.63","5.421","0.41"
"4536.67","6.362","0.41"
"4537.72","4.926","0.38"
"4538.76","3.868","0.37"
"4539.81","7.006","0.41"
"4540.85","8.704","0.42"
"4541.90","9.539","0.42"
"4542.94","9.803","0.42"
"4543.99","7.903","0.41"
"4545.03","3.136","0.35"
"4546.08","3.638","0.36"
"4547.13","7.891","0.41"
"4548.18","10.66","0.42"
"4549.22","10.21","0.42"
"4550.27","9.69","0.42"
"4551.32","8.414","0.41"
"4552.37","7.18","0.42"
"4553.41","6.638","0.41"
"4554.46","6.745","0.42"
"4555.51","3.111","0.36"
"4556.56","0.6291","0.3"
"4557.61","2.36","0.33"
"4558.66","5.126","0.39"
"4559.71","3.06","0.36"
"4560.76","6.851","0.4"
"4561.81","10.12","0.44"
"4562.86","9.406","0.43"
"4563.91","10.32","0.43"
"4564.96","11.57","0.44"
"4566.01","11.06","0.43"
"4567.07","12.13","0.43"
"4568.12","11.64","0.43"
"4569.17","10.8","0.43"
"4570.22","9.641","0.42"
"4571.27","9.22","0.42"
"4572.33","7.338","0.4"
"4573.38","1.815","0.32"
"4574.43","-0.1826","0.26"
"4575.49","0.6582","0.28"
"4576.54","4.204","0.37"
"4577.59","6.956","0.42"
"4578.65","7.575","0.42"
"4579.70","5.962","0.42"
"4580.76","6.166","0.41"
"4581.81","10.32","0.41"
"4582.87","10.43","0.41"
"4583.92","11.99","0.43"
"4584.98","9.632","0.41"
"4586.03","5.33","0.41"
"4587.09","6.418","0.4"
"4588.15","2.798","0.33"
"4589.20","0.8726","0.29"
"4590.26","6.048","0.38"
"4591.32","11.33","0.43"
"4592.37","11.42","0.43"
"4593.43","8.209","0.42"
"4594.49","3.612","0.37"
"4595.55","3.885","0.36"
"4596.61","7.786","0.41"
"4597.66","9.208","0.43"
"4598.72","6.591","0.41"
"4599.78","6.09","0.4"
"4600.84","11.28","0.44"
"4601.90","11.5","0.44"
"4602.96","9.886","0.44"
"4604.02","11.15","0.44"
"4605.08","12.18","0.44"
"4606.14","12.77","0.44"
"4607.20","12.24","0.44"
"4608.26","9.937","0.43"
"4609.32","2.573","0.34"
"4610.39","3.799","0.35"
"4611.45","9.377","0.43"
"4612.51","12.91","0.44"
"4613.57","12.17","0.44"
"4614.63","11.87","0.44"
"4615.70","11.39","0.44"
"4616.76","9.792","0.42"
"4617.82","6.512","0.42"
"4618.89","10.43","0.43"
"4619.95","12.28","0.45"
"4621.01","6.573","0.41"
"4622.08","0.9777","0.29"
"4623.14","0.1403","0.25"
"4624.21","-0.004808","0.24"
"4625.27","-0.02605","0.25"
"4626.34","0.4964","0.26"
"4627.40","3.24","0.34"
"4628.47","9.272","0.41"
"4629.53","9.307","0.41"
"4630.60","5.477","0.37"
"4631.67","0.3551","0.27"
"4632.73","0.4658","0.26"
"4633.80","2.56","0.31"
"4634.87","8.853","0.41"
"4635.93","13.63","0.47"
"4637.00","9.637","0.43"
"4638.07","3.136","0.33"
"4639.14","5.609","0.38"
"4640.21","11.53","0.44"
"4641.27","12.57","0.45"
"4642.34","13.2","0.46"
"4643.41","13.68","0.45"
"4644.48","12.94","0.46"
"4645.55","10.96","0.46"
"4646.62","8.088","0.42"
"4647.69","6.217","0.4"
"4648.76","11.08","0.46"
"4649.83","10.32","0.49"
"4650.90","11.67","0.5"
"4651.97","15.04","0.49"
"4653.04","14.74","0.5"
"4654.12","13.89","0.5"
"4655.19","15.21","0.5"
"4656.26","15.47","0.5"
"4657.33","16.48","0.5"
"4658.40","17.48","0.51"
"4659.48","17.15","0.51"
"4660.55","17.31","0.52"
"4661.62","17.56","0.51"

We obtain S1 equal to -4.90 Ang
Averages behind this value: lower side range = 7.18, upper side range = 6.74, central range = 8.11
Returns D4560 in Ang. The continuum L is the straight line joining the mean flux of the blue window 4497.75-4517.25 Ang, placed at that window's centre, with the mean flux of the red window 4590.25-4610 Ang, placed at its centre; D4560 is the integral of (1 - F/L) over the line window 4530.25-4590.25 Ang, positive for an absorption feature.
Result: 9.4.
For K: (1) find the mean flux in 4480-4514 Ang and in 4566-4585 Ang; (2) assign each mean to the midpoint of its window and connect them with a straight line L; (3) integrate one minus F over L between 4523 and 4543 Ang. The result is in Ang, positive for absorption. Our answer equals 1.7 Ang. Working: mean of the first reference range 7.47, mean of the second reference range 7.61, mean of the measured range 6.91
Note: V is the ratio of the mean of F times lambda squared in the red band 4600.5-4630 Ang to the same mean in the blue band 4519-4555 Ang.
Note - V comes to 1.1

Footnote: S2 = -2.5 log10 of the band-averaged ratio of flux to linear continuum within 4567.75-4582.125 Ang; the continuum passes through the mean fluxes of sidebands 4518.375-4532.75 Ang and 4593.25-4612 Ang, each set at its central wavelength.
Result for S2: 0.24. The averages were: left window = 7.49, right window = 8.46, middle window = 6.47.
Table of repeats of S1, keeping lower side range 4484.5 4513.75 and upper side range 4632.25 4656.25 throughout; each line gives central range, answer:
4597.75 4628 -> 5.7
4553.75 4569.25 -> 1.8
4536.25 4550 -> 1.5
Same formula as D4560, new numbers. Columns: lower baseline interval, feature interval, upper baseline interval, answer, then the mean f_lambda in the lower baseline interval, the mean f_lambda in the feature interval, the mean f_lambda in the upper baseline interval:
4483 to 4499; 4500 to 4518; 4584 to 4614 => 0.9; 7.63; 7.35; 8.3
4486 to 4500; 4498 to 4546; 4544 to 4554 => 1.3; 7.24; 7.18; 7.52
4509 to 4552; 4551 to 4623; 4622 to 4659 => 4.5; 7.7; 7.76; 8.79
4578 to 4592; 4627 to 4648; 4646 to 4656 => 5.6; 7.34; 8.09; 11.9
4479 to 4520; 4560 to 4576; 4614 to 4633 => -3.8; 7.69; 8.09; 5.58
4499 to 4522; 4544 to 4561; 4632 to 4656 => 4.8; 7.53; 6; 10.2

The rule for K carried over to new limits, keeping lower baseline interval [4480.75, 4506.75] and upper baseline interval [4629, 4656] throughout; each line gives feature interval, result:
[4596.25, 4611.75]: -0.27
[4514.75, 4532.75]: -0.65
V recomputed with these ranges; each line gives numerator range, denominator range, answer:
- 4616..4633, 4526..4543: 0.70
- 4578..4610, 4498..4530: 1.14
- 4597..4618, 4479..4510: 1.40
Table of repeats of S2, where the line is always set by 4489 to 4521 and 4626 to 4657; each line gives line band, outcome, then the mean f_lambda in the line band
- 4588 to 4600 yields 0.29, 6.62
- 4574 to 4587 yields 0.26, 6.63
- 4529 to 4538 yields 0.13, 6.79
